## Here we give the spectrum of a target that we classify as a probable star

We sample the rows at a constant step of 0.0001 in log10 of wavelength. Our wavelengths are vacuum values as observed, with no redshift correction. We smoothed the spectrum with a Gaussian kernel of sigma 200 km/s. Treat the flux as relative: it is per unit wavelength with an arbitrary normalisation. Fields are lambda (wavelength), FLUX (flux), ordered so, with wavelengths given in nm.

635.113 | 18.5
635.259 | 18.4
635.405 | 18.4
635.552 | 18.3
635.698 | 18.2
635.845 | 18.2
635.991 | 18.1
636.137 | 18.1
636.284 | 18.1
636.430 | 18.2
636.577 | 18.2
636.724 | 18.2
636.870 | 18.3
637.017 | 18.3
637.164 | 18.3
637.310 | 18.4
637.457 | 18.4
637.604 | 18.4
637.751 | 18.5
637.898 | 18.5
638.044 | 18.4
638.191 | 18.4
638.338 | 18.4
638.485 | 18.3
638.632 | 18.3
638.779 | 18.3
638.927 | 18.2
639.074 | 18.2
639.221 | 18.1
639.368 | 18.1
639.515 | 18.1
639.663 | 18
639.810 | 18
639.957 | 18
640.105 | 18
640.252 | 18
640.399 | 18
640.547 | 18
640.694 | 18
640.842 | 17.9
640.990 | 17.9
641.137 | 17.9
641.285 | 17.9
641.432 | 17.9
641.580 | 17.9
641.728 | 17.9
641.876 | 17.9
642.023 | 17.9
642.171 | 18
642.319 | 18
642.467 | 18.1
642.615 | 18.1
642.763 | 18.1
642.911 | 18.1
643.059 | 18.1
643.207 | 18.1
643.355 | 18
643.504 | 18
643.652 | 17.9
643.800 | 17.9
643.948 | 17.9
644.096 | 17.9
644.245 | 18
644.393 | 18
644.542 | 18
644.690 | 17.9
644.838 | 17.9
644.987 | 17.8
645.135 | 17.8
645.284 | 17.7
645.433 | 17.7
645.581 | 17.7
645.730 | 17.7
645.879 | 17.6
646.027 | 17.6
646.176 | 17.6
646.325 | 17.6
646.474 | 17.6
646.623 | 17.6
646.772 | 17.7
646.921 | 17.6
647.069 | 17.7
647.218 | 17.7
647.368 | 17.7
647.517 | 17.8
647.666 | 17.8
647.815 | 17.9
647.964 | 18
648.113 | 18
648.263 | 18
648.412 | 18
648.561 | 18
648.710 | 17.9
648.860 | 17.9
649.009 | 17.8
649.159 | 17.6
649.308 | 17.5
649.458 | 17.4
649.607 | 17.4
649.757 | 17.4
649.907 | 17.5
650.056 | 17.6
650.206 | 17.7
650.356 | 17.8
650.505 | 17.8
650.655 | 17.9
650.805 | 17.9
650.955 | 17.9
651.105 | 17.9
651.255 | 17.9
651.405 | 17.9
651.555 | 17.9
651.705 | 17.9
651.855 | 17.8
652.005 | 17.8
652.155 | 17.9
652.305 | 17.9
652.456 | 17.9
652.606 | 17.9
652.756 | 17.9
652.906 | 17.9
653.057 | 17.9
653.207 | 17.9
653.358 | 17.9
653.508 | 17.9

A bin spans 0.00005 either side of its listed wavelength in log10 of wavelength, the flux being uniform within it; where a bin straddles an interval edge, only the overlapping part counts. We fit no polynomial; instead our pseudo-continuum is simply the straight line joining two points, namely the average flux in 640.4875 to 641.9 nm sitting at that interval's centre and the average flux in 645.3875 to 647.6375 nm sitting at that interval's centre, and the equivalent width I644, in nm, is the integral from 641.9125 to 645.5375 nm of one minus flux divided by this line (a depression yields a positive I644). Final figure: -0.03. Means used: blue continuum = 17.9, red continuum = 17.7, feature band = 18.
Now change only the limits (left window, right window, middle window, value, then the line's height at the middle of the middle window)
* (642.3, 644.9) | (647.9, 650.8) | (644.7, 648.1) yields 0.03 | 17.9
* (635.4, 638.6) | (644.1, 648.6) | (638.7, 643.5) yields 0.01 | 18.1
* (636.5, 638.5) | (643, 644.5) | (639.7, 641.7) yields 0.02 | 18.2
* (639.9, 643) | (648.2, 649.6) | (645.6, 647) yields 0.02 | 17.8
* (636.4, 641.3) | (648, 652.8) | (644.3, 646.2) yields 0.02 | 18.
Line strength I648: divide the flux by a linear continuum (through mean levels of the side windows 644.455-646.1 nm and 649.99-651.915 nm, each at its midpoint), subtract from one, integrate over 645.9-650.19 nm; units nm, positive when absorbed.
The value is 0.02 nm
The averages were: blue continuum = 17.8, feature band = 17.7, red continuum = 17.8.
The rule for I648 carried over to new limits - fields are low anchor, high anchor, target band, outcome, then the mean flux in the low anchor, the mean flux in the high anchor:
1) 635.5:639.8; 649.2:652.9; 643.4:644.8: 0.01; 18.3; 17.8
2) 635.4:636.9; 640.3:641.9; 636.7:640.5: -0.04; 18.2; 17.9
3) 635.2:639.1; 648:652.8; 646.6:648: 0.01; 18.3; 17.8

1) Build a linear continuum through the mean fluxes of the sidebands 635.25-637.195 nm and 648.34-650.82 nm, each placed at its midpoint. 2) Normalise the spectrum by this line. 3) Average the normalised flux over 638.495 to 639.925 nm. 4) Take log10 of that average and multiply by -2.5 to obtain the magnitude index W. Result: -0.002 mag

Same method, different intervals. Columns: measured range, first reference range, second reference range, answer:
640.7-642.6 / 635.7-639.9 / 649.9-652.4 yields 0.01 mag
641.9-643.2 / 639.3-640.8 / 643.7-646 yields -0.01 mag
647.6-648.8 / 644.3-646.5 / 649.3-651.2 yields -0.01 mag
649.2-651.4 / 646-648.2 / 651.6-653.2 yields 0.01 mag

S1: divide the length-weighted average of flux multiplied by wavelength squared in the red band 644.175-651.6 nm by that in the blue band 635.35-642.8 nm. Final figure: 1.01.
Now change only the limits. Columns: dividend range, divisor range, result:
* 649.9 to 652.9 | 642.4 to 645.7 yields 1.02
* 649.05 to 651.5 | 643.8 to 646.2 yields 1.01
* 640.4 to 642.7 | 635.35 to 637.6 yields 1.00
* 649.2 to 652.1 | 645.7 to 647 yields 1.02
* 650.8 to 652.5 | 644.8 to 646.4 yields 1.03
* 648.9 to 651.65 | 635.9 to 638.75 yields 1.01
